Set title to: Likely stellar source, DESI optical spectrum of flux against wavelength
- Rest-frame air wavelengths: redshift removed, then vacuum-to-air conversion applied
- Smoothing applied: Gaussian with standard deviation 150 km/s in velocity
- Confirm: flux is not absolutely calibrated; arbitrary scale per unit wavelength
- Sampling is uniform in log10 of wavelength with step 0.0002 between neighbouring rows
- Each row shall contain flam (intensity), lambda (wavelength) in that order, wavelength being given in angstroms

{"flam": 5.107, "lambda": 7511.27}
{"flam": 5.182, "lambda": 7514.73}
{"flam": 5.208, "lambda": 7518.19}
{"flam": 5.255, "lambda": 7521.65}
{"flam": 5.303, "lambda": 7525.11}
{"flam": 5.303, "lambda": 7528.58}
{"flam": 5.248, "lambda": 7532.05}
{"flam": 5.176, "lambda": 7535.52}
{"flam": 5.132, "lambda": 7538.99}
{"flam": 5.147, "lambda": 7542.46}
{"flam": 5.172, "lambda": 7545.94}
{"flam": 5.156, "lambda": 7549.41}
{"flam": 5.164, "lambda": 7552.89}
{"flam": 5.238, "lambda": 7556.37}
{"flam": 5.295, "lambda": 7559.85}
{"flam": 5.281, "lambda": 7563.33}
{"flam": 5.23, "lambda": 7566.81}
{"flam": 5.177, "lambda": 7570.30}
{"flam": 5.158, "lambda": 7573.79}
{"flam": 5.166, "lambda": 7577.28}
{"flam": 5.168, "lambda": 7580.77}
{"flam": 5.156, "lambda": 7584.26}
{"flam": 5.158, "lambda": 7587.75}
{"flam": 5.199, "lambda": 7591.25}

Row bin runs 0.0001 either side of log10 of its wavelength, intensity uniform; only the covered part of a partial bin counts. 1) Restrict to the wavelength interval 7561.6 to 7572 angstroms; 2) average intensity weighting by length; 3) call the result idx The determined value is 5.23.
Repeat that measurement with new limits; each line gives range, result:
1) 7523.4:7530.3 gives 5.3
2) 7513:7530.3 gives 5.25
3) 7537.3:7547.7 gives 5.15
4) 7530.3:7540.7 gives 5.18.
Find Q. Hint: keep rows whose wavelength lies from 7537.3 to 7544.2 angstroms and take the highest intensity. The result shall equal 5.147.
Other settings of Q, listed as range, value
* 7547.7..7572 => 5.295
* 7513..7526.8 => 5.303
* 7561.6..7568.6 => 5.281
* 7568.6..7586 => 5.177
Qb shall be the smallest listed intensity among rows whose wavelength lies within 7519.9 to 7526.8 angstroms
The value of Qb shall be 5.255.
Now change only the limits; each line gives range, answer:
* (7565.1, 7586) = 5.156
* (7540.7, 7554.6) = 5.147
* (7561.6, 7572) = 5.177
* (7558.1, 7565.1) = 5.281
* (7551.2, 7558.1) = 5.164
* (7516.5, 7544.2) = 5.132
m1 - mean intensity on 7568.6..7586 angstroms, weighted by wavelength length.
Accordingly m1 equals 5.16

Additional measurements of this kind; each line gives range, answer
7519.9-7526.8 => 5.28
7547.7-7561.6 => 5.21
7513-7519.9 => 5.2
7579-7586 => 5.16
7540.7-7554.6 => 5.16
